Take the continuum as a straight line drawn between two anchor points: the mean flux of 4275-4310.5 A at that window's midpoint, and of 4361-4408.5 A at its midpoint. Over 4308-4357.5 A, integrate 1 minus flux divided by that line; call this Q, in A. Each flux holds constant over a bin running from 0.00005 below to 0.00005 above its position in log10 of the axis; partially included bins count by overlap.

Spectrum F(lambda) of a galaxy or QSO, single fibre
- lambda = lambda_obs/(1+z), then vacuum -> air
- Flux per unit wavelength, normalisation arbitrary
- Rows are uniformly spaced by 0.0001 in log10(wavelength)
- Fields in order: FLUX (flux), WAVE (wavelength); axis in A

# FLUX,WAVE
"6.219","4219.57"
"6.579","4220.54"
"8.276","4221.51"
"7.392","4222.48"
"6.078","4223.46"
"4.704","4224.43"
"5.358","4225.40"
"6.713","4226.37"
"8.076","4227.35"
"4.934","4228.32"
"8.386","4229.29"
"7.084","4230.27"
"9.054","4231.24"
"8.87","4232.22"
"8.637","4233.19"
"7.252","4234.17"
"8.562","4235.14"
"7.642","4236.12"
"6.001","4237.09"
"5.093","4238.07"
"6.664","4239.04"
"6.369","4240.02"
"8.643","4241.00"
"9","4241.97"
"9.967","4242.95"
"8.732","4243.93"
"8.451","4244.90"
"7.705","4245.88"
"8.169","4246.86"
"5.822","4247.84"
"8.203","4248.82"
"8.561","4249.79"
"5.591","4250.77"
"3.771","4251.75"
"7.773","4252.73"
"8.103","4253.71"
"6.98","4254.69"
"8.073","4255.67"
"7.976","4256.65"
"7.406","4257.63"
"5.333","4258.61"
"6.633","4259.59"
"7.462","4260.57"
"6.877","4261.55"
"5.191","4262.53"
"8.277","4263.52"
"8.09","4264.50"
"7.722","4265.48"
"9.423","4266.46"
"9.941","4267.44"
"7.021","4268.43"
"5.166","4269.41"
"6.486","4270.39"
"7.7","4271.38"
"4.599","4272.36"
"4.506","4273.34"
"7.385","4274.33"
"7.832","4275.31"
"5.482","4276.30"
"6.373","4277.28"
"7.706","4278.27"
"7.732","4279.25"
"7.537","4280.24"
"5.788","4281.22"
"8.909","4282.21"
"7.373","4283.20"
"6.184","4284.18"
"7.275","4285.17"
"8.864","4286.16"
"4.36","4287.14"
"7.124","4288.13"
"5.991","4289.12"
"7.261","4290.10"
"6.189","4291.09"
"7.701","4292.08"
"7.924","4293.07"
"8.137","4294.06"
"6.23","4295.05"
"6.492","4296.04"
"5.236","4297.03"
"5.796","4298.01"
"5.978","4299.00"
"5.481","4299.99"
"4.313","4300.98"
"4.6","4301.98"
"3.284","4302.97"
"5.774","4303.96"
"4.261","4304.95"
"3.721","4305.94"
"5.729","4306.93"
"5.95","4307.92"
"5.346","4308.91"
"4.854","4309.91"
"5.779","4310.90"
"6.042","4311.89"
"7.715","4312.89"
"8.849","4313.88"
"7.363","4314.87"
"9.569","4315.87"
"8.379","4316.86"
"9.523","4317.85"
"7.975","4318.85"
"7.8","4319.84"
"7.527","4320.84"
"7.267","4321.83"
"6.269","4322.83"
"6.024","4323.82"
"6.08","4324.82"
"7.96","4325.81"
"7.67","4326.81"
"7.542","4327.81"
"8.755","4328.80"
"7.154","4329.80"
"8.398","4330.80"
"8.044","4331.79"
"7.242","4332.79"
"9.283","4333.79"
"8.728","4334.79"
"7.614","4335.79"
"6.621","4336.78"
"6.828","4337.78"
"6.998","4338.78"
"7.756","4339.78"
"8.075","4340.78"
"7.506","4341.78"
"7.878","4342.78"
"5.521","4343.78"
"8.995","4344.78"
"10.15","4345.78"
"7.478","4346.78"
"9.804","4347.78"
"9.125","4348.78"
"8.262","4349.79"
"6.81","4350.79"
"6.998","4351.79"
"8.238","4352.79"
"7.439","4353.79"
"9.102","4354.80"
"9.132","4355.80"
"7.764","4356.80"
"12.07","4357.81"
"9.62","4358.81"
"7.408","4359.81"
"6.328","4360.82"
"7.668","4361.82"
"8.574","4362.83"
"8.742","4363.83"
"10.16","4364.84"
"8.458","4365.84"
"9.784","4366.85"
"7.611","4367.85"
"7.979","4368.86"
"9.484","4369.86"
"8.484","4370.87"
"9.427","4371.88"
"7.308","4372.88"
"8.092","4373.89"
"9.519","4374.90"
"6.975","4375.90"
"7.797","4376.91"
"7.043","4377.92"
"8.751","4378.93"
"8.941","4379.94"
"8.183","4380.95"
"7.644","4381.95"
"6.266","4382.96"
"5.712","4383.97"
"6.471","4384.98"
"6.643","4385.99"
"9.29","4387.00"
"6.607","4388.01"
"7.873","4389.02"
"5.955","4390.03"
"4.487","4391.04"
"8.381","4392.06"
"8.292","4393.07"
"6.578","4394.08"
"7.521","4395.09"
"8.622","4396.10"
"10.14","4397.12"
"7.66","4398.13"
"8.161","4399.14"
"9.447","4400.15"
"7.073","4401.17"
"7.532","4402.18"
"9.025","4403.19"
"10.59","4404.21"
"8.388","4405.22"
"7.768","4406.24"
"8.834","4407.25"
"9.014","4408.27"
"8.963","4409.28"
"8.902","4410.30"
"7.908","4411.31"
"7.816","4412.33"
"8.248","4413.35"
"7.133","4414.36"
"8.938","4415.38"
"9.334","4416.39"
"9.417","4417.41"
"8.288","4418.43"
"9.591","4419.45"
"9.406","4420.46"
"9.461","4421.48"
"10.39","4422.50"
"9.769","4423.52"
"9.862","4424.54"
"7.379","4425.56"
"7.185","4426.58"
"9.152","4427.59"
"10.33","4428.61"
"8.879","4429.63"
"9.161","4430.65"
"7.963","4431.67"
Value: -4.8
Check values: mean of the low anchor 6.23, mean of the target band 7.7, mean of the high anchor 8.05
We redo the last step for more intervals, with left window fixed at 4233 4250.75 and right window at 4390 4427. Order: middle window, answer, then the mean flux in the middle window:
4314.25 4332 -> 0.7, 7.74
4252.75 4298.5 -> 4.8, 7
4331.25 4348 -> 0.5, 7.89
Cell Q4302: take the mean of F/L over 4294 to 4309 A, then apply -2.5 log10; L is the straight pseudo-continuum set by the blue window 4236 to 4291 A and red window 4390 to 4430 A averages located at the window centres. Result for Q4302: 0.372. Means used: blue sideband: 7.14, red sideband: 8.53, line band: 5.32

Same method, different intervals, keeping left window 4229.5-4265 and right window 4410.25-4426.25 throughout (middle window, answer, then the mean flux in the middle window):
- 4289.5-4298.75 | 0.162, 6.75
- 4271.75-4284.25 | 0.143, 6.75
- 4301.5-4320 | 0.234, 6.43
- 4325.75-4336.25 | 0.013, 8.03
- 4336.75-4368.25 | 0.009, 8.24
